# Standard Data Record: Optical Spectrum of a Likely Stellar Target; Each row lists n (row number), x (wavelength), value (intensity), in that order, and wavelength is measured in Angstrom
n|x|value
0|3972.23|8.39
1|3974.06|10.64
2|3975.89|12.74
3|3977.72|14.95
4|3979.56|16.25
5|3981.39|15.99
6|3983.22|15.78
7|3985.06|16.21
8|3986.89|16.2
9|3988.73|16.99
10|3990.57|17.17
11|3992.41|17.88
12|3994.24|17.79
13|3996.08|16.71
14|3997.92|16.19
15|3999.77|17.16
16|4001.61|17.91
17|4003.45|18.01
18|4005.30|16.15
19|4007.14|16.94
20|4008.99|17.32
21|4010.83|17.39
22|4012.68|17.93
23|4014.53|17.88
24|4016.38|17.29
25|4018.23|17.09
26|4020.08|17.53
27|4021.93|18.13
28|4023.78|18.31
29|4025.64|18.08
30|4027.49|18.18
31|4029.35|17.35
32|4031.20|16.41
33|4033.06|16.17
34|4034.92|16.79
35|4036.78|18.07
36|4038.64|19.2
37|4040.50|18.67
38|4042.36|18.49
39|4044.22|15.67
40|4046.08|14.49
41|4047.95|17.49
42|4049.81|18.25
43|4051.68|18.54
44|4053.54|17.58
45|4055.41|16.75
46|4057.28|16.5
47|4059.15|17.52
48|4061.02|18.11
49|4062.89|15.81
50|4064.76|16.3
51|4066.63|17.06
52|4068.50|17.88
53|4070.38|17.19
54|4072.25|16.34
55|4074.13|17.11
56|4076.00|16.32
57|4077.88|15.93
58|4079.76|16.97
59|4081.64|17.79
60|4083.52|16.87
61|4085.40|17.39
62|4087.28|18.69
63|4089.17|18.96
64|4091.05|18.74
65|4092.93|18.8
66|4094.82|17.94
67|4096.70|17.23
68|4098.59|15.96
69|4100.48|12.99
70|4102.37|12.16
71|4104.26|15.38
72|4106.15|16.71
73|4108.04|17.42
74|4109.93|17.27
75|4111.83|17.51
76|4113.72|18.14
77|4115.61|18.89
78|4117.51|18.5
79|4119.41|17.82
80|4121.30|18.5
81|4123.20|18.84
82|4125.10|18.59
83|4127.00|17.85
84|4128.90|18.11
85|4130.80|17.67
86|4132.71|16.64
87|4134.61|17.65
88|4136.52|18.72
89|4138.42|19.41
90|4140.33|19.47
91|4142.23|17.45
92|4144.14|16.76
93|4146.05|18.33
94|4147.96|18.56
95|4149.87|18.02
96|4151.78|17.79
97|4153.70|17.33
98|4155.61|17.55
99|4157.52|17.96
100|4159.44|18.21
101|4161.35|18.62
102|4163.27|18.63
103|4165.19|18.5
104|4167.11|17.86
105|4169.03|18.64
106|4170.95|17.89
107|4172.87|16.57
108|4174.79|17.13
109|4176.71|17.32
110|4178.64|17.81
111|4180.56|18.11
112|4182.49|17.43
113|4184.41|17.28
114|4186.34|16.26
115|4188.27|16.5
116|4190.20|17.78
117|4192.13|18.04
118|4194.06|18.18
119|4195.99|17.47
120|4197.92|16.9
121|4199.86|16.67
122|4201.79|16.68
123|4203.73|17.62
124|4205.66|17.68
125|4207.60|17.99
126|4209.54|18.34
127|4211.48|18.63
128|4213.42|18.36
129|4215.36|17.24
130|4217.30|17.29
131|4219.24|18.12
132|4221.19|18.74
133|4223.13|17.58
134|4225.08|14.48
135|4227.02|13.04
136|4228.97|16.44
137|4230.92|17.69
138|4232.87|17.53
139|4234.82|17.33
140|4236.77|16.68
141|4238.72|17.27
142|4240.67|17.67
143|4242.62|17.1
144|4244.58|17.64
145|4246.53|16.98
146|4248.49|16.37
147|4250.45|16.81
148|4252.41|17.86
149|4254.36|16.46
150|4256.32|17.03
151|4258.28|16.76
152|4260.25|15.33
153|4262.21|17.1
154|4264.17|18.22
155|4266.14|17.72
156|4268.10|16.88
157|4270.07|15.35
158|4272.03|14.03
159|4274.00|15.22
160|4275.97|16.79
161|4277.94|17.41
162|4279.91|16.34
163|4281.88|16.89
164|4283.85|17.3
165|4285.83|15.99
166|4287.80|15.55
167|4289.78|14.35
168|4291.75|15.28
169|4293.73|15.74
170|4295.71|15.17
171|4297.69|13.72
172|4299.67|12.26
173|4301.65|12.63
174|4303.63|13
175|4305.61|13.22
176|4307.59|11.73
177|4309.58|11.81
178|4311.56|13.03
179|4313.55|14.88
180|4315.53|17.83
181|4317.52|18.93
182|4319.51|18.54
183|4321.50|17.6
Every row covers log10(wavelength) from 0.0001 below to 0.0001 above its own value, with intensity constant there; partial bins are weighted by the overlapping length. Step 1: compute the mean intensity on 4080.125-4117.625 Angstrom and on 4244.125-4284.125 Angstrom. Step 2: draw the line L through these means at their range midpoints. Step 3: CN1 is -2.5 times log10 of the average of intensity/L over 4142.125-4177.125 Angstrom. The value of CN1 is -0.06 mag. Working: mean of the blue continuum 17.1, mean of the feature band 17.9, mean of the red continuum 16.7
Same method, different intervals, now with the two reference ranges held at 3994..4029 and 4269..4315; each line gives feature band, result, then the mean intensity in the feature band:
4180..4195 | -0.11 mag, 17.4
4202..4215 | -0.16 mag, 18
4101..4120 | -0.03 mag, 16.9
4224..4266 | -0.11 mag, 16.8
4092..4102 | 0.02 mag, 16.3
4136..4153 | -0.13 mag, 18.3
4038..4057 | -0.02 mag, 17.5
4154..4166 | -0.14 mag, 18.2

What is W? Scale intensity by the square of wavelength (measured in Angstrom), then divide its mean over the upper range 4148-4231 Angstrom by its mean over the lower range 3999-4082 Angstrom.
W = 1.09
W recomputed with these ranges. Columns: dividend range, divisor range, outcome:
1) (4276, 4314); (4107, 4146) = 0.87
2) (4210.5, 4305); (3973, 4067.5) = 1.08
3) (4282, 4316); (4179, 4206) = 0.87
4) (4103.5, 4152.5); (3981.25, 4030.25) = 1.10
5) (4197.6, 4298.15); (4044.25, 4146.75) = 1.04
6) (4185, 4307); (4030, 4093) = 1.04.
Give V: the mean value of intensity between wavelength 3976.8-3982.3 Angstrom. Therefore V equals 15.7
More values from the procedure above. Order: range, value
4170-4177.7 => 17.2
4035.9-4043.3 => 18.6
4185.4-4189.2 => 16.4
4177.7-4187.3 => 17.4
